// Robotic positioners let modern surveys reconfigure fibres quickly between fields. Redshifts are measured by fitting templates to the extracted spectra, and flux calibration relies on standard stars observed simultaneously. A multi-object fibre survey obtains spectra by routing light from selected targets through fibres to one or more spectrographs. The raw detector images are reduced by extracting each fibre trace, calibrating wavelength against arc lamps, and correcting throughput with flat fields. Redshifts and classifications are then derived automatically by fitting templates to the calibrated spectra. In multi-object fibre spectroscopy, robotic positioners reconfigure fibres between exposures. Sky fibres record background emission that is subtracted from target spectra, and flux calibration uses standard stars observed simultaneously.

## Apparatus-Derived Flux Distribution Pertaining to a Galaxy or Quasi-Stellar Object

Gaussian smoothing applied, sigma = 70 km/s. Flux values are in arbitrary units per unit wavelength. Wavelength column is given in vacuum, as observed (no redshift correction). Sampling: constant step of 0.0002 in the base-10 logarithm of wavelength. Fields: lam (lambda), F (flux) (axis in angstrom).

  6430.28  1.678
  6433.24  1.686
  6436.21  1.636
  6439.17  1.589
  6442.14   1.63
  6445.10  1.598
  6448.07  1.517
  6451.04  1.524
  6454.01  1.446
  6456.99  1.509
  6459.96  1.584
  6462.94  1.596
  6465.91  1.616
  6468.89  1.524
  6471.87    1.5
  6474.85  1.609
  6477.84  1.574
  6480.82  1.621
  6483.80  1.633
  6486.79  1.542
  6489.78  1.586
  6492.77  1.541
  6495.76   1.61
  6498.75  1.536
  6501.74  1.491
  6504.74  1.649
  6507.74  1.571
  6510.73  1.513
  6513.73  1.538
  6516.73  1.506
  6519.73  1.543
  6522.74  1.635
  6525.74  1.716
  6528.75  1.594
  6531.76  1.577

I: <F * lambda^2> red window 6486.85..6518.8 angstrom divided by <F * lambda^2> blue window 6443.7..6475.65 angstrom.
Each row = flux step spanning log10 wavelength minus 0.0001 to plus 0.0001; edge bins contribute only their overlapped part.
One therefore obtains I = 1.02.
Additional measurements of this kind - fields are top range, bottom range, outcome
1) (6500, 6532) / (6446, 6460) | 1.06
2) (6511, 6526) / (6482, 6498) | 1.00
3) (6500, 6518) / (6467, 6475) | 1.02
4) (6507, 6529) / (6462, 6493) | 1.01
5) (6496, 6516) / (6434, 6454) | 1.00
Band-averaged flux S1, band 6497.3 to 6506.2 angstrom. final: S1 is 1.56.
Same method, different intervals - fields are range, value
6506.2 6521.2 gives 1.53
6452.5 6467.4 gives 1.55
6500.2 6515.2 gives 1.55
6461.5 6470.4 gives 1.58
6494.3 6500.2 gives 1.57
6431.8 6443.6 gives 1.63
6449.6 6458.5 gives 1.49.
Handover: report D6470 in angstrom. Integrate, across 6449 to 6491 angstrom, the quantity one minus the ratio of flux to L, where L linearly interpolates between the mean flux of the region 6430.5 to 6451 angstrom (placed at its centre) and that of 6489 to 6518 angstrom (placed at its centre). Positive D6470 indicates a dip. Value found 0.6 angstrom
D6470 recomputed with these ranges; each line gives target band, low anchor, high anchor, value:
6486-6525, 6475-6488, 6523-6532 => 1.32 angstrom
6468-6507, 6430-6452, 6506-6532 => 0.43 angstrom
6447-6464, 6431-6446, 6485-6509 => 0.89 angstrom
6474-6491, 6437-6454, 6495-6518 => -0.41 angstrom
